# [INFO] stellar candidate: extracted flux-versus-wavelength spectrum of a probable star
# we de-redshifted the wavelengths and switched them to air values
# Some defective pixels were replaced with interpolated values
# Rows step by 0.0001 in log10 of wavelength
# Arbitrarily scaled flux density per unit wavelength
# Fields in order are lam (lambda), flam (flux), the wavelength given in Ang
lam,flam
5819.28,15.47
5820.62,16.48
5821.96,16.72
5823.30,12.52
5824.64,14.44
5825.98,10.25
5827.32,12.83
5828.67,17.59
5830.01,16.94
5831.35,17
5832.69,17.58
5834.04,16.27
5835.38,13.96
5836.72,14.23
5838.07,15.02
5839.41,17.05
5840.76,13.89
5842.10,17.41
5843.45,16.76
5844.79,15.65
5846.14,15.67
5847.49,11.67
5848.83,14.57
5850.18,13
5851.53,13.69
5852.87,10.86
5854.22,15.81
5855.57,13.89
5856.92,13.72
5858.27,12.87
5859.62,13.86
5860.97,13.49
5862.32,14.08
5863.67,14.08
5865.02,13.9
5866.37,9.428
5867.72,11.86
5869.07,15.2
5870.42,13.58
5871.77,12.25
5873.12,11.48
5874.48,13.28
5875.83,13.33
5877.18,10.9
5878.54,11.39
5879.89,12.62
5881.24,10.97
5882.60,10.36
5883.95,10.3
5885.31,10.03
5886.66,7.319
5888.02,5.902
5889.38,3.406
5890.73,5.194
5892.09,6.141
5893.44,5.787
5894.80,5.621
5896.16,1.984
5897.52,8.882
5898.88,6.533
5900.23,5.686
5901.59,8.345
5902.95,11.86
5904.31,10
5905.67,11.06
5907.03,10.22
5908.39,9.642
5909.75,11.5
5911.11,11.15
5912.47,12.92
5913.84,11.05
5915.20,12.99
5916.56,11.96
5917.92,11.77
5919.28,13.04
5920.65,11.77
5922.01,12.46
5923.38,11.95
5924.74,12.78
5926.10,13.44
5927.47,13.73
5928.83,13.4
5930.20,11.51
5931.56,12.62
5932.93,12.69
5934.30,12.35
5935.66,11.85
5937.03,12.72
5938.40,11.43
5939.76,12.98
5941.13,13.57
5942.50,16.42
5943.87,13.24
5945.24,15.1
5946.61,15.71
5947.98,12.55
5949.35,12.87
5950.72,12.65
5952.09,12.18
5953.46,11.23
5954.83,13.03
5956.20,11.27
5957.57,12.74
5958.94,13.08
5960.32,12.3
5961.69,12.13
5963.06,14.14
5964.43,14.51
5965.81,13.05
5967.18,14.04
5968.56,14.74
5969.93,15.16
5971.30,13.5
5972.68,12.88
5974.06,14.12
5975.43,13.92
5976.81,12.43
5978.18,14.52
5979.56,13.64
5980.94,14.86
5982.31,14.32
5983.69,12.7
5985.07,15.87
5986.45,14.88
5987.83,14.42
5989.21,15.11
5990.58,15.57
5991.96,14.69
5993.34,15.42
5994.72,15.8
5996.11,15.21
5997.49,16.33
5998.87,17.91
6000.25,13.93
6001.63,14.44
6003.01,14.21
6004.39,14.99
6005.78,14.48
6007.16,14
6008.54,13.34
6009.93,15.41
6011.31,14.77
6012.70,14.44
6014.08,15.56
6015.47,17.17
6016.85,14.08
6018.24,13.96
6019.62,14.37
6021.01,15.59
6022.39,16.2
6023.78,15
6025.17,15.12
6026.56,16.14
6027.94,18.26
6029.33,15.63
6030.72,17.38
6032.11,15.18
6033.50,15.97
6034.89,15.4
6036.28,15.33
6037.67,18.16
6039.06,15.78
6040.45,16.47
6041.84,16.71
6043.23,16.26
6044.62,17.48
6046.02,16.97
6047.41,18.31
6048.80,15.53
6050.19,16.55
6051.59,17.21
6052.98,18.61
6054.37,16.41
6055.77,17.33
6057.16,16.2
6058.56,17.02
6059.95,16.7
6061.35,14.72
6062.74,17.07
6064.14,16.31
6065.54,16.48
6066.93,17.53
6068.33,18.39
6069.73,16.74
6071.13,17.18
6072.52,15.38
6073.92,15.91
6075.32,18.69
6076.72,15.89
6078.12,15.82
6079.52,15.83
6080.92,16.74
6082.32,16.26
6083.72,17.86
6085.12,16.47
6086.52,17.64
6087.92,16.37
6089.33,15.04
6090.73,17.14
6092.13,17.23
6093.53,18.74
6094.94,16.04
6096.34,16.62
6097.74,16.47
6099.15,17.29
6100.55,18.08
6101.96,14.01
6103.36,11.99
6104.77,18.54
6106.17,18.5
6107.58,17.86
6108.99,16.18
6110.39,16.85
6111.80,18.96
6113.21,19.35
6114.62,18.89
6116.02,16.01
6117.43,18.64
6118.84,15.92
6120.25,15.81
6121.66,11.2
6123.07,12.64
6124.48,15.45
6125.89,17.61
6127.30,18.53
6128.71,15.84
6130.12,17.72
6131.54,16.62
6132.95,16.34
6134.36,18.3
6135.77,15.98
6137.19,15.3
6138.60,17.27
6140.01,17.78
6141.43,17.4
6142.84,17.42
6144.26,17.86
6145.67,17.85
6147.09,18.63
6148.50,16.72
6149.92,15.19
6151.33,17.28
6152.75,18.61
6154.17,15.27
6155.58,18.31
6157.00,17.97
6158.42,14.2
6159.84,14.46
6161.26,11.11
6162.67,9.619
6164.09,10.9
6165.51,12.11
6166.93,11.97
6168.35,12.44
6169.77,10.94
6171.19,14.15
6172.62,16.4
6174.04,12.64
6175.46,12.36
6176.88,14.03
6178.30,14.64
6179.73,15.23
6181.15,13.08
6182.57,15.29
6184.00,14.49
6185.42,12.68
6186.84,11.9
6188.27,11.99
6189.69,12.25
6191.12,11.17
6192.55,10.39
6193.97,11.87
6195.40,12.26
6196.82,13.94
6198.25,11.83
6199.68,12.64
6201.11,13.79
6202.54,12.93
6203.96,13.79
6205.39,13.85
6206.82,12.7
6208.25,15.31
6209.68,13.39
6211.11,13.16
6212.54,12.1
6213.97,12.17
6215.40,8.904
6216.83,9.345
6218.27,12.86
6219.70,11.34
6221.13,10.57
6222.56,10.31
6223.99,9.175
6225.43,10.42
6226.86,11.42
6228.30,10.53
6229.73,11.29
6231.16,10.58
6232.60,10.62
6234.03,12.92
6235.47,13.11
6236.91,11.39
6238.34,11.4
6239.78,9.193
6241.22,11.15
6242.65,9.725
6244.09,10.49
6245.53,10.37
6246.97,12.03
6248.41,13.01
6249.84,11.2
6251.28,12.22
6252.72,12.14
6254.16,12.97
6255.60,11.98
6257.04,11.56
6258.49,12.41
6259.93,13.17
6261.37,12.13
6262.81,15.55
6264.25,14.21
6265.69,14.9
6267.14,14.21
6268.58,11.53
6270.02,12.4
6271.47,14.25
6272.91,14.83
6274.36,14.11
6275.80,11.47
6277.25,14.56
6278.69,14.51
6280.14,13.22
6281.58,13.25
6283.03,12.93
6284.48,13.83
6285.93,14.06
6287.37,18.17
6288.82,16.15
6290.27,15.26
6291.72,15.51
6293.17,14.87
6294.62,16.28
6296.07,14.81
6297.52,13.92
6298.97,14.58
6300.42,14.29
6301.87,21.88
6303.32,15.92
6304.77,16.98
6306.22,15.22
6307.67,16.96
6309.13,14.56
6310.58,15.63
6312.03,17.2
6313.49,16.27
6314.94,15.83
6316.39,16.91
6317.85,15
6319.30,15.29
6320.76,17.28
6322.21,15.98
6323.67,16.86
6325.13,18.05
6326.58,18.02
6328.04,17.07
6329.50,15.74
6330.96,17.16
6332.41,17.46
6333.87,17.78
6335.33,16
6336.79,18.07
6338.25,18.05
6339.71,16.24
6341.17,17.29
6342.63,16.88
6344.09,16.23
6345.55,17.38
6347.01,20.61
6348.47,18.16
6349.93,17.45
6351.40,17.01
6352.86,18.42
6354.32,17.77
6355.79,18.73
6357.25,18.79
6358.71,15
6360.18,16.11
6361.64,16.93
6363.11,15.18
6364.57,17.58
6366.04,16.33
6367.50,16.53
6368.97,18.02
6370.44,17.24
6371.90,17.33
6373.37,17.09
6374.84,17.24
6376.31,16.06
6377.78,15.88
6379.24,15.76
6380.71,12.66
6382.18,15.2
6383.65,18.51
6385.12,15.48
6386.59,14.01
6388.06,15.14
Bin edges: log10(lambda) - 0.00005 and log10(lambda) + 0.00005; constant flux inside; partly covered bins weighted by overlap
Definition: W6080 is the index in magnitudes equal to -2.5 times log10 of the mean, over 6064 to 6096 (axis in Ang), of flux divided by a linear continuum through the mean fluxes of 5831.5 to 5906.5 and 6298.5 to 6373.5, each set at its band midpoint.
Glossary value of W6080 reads -0.19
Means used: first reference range 11.7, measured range 16.8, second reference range 16.9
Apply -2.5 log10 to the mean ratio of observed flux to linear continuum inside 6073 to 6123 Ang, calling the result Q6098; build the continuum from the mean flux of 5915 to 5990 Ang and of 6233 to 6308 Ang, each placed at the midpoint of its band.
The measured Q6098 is -0.23 mag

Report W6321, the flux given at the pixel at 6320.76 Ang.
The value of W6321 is 17.28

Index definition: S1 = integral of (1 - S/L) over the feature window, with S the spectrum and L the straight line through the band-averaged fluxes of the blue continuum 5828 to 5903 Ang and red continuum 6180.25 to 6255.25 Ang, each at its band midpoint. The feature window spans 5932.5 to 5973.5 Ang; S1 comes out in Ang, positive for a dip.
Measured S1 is -4.1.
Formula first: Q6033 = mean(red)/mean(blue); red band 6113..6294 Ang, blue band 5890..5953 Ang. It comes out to 1.2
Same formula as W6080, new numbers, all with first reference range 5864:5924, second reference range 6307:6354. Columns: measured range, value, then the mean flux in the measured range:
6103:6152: -0.22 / 16.8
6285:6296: 0.05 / 15.7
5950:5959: -0.11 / 12.3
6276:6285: 0.19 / 13.6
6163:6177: 0.15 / 12.7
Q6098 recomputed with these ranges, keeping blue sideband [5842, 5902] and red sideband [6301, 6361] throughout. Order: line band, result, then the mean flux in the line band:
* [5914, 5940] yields -0.06 mag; 12.5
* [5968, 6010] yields -0.16 mag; 14.6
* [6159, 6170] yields 0.26 mag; 11.8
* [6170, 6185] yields 0.07 mag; 14.1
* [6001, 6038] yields -0.18 mag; 15.3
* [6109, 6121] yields -0.22 mag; 17.5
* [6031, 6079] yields -0.23 mag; 16.6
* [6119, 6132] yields -0.09 mag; 15.7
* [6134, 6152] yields -0.17 mag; 17.1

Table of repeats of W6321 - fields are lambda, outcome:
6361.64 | 16.93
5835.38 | 13.96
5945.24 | 15.1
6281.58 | 13.25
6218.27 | 12.86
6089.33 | 15.04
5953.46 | 11.23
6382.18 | 15.2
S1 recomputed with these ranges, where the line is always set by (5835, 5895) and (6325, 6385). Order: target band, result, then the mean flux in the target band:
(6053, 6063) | -1.8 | 16.6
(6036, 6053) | -3.5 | 16.8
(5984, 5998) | -1.9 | 15.2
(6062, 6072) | -2.0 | 17.1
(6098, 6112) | -2.1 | 16.7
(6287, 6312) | 0.8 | 15.9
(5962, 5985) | -1.2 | 13.9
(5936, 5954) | -0.4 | 13.3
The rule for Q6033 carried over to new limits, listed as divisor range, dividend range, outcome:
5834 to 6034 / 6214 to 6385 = 1.13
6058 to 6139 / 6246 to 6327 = 0.88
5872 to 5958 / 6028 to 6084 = 1.51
